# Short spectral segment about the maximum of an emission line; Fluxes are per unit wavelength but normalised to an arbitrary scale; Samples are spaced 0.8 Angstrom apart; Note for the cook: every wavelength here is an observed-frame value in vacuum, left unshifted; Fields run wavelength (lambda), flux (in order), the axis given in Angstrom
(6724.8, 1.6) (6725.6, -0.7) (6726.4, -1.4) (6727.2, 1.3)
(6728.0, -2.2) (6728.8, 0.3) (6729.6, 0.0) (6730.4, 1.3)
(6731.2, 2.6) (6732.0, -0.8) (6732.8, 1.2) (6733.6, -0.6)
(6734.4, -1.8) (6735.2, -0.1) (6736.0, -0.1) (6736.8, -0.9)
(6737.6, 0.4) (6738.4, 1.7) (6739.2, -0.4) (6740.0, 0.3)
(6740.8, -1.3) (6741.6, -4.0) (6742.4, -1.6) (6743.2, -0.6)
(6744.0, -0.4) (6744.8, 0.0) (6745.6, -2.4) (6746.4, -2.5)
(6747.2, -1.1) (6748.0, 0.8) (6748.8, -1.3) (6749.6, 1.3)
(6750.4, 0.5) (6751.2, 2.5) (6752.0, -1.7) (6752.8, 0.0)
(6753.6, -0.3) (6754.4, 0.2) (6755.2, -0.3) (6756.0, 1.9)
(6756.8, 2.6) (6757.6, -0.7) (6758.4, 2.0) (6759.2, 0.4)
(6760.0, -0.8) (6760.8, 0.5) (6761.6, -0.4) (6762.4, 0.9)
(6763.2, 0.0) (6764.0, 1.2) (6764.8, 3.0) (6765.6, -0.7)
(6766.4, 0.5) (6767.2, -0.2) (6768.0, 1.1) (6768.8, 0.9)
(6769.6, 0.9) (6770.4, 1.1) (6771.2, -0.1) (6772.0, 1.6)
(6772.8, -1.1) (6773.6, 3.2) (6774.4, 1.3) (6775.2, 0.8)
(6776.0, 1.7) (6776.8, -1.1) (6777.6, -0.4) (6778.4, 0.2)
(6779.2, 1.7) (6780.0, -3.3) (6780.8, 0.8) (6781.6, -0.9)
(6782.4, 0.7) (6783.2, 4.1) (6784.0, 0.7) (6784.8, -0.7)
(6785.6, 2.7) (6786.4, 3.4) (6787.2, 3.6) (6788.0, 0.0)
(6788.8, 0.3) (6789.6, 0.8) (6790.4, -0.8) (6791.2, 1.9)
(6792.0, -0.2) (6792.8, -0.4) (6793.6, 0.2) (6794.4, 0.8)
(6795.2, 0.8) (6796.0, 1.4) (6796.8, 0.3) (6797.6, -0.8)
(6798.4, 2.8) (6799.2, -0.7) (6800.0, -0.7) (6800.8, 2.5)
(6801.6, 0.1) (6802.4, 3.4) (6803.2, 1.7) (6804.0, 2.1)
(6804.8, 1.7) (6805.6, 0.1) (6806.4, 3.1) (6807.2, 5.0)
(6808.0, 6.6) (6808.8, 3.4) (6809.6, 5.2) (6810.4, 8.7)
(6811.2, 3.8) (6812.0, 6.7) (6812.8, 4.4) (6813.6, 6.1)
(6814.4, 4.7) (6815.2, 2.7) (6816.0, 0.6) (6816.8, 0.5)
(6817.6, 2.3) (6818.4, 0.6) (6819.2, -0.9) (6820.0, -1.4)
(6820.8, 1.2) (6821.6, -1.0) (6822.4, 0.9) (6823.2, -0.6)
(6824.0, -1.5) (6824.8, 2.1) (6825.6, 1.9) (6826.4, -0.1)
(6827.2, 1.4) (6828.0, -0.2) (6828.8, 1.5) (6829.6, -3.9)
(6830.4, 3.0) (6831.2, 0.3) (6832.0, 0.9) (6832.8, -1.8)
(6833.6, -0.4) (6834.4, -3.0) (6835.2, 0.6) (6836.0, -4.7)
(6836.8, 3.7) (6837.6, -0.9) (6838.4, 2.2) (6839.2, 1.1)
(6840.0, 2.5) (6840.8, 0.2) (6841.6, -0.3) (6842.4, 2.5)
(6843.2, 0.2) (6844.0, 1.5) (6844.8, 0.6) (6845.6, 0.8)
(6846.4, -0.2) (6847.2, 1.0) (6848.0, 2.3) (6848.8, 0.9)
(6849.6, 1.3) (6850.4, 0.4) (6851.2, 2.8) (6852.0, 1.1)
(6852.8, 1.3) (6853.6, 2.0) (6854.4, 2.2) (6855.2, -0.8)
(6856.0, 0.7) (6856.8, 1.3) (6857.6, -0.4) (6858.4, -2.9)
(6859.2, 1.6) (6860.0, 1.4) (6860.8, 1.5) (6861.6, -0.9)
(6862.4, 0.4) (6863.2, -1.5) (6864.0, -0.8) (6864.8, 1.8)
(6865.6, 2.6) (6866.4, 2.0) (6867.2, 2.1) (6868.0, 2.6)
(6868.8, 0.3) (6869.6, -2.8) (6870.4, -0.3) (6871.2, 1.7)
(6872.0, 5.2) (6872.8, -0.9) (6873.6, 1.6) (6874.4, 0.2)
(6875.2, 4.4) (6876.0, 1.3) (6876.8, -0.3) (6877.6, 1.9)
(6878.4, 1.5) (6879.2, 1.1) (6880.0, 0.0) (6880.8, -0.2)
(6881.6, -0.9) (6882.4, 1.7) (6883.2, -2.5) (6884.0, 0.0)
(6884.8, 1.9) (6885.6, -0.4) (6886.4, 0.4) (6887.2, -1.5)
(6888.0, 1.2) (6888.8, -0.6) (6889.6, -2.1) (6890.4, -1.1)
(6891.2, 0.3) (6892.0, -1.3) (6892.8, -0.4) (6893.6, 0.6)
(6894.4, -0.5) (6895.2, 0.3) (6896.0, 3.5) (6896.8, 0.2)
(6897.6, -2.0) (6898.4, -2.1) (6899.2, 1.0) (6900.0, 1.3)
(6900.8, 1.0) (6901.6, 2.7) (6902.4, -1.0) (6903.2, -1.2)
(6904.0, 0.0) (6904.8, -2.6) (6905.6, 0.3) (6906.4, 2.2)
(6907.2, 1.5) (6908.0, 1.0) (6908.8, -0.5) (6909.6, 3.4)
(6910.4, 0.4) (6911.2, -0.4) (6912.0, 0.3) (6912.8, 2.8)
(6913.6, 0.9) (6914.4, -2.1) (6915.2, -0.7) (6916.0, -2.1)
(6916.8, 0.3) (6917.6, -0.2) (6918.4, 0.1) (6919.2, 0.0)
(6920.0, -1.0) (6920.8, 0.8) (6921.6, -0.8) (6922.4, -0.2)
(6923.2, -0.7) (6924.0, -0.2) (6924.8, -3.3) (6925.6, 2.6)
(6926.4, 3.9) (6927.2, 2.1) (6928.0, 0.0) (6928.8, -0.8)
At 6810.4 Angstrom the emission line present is [O II]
